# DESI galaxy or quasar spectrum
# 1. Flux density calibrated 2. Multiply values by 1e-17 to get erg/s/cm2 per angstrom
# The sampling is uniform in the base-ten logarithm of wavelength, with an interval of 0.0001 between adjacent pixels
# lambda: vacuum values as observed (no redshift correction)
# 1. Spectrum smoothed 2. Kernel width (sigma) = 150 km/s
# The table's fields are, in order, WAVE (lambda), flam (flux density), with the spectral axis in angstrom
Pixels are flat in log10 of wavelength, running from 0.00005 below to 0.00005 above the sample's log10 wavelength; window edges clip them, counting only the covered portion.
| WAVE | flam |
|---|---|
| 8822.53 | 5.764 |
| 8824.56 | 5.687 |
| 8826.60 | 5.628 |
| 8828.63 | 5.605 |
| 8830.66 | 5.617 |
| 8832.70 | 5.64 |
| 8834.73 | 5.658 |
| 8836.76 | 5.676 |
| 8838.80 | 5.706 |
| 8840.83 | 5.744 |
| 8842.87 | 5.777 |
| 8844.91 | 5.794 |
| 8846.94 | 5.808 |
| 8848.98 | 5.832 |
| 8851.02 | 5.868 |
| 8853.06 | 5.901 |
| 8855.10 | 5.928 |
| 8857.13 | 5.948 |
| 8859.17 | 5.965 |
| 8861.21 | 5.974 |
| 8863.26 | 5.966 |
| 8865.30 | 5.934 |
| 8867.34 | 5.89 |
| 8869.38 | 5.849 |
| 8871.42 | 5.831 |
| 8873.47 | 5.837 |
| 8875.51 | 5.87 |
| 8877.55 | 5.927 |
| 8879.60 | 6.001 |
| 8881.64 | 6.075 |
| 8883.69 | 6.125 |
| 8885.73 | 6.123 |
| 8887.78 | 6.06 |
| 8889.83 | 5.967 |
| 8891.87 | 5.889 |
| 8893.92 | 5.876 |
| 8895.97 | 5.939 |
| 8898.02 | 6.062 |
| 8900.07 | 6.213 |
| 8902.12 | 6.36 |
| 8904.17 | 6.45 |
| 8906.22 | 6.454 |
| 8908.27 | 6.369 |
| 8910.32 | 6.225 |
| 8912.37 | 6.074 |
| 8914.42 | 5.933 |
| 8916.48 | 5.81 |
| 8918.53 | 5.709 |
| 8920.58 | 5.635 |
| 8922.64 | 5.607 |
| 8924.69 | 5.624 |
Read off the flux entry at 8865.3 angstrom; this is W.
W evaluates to 5.934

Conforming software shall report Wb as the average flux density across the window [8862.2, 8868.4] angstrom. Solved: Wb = 5.93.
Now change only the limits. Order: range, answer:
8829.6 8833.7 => 5.62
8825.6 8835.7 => 5.63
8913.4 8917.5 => 5.86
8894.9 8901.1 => 6.07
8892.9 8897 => 5.9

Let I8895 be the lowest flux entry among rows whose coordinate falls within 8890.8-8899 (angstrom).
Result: 5.876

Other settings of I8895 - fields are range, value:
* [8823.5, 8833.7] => 5.605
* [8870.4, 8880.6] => 5.831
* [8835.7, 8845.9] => 5.676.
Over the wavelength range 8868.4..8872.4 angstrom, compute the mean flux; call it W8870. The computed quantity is 5.84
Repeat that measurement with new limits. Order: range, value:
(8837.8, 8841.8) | 5.73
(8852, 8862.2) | 5.95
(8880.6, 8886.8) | 6.11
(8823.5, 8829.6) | 5.64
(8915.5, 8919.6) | 5.77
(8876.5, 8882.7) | 6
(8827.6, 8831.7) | 5.61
